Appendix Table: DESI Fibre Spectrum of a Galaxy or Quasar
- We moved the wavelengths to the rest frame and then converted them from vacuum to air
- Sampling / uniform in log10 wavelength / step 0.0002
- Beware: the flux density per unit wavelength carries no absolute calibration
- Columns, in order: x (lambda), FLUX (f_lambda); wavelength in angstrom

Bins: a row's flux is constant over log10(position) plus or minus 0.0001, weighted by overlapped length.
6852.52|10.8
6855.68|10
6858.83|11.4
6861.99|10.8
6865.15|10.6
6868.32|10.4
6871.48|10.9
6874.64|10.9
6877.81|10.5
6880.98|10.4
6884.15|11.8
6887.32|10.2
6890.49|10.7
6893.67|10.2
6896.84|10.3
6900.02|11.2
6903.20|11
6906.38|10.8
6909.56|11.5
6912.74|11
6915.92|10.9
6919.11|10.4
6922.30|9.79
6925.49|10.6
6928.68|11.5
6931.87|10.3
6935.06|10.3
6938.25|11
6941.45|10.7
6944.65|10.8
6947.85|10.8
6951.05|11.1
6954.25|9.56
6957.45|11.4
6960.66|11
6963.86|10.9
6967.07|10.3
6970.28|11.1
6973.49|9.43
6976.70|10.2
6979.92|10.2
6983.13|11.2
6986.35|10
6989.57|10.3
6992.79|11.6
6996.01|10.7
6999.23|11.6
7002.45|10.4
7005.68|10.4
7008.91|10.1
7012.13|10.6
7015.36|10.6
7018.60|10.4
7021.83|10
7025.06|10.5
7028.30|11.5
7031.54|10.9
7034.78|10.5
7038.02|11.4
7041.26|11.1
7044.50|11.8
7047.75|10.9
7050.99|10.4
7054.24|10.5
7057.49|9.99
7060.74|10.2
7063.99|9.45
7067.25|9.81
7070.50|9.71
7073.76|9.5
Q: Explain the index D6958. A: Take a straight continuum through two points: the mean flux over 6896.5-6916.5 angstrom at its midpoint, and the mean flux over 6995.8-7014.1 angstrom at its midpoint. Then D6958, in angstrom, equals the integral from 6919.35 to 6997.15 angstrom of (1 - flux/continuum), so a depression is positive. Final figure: 1.4 angstrom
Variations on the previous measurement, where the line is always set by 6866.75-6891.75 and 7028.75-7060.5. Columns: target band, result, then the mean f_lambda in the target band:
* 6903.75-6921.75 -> -0.2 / 10.9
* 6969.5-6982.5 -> 0.6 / 10.3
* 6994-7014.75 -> 0.3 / 10.7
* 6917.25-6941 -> 0.4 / 10.6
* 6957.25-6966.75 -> -0.1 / 10.9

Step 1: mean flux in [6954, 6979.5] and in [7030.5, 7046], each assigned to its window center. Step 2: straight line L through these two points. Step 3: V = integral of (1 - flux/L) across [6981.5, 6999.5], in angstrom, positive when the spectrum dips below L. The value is -0.2 angstrom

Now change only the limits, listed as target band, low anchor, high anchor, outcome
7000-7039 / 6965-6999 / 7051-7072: -1.3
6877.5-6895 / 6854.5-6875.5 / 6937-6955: 0.1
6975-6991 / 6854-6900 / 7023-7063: 0.5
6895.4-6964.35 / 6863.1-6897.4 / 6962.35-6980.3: -1.8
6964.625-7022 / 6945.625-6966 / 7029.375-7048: 2.2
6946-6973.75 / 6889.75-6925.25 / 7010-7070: -0.1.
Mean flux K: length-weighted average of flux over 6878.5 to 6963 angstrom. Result 10.7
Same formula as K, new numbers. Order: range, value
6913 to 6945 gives 10.6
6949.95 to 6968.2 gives 10.7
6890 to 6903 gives 10.6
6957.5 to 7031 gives 10.6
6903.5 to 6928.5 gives 10.8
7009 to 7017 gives 10.5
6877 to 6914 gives 10.8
